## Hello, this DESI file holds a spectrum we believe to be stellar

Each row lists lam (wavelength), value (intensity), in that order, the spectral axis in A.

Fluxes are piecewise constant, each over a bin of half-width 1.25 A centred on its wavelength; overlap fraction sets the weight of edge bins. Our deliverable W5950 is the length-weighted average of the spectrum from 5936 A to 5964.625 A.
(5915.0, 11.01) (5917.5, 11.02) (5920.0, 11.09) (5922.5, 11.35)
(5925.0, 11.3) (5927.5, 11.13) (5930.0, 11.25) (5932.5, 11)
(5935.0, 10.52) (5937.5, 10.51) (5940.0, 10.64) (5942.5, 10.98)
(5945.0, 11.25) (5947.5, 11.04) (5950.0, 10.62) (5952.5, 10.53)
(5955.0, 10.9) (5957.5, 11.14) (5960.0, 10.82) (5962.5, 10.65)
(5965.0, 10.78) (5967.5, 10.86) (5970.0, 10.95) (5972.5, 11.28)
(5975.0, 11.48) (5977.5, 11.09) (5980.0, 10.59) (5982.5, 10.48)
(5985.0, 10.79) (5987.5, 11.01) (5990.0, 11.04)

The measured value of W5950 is 10.8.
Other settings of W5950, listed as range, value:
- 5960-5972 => 10.8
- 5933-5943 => 10.7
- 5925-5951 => 10.9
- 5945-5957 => 10.8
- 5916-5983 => 10.9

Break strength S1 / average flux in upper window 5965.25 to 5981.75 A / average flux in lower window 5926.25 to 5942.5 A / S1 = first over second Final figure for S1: 1.01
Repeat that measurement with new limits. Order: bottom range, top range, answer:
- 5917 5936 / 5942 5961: 0.98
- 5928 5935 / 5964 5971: 0.99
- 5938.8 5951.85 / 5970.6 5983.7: 1.01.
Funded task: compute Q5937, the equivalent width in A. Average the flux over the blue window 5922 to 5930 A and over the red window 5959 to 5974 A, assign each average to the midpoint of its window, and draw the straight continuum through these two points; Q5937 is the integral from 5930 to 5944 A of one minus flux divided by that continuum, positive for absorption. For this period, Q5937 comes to 0.5 A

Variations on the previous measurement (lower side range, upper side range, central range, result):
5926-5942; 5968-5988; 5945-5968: 0.14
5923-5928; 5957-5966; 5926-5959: 0.48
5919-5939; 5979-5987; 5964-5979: -0.47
